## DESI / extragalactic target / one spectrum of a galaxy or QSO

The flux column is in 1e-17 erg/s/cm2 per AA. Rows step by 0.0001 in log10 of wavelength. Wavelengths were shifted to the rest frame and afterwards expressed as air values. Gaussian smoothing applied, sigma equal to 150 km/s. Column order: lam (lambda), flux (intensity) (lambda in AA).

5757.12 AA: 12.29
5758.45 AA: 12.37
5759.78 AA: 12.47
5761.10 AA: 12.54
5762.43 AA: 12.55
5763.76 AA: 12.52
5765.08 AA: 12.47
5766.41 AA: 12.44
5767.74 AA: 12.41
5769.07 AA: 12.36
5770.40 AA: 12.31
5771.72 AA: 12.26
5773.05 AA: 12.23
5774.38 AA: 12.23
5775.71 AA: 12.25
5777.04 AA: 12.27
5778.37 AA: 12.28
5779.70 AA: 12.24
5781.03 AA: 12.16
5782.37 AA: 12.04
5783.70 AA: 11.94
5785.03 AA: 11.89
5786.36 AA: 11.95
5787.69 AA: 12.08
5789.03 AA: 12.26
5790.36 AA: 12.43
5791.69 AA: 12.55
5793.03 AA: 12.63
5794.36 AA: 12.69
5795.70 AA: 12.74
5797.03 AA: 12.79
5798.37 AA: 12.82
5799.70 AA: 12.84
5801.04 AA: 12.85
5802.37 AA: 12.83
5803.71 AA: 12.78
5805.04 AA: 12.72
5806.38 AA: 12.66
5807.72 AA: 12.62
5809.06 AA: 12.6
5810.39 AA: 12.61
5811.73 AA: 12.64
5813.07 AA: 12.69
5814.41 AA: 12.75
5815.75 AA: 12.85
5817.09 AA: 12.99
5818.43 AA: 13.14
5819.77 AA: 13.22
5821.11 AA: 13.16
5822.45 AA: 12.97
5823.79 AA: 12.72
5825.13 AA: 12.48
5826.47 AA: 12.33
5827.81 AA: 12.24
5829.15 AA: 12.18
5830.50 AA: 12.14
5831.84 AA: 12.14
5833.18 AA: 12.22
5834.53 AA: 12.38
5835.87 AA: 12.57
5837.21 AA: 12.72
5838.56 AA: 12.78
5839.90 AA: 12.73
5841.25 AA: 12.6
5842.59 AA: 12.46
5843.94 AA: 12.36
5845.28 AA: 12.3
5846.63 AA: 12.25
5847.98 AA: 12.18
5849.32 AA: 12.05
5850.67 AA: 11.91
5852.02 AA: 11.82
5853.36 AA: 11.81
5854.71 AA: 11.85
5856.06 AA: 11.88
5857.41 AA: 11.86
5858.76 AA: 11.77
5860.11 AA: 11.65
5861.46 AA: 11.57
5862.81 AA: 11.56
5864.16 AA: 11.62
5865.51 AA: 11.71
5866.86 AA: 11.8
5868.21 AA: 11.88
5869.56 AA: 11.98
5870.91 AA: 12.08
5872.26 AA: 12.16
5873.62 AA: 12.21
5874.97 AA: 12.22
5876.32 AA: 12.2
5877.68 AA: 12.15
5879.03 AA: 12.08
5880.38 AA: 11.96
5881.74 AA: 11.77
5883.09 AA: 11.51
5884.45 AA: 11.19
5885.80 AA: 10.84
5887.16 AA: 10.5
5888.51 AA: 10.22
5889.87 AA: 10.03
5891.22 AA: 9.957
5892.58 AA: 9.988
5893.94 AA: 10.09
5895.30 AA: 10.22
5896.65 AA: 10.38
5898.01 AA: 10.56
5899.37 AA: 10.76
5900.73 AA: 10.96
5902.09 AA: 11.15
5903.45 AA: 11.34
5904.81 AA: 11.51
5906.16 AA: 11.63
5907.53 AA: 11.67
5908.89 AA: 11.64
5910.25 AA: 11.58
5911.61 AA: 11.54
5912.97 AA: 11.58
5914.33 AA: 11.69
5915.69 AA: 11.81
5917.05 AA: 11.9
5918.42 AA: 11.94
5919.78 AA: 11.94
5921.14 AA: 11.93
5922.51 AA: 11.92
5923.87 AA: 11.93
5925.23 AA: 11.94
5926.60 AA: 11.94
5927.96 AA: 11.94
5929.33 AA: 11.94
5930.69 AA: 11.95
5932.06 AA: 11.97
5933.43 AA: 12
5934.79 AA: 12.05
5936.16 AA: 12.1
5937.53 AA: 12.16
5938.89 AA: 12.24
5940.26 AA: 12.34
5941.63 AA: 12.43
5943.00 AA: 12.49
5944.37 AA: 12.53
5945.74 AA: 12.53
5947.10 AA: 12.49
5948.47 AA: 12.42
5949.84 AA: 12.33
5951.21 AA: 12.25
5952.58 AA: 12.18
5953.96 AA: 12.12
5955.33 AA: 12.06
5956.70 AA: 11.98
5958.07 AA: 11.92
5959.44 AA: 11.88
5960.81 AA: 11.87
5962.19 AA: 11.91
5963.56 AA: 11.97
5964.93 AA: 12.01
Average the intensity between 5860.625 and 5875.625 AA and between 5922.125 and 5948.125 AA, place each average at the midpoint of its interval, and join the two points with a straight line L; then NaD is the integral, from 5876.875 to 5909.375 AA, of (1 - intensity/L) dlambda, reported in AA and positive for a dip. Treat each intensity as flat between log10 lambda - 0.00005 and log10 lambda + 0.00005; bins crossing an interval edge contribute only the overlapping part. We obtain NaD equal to 2.67 AA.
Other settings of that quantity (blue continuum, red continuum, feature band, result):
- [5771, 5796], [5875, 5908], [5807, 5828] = -1.6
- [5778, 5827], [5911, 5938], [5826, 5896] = 2.8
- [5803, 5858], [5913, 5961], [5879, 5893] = 1.6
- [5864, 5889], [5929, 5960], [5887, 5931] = 2.4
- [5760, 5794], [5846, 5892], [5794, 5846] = -2.8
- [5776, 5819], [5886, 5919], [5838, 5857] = -0.6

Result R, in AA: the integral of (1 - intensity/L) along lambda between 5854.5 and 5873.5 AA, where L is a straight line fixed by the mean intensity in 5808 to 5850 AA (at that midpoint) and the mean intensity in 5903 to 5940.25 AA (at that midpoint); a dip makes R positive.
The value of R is 0.7 AA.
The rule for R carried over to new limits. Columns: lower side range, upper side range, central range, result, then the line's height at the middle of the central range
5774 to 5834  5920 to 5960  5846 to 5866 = 0.9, 12.4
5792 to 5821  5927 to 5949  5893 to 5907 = 1.7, 12.4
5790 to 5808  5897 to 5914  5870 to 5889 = 0.0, 11.7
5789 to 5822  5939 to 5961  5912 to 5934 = 0.8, 12.3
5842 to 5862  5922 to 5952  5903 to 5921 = 0.6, 12.1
